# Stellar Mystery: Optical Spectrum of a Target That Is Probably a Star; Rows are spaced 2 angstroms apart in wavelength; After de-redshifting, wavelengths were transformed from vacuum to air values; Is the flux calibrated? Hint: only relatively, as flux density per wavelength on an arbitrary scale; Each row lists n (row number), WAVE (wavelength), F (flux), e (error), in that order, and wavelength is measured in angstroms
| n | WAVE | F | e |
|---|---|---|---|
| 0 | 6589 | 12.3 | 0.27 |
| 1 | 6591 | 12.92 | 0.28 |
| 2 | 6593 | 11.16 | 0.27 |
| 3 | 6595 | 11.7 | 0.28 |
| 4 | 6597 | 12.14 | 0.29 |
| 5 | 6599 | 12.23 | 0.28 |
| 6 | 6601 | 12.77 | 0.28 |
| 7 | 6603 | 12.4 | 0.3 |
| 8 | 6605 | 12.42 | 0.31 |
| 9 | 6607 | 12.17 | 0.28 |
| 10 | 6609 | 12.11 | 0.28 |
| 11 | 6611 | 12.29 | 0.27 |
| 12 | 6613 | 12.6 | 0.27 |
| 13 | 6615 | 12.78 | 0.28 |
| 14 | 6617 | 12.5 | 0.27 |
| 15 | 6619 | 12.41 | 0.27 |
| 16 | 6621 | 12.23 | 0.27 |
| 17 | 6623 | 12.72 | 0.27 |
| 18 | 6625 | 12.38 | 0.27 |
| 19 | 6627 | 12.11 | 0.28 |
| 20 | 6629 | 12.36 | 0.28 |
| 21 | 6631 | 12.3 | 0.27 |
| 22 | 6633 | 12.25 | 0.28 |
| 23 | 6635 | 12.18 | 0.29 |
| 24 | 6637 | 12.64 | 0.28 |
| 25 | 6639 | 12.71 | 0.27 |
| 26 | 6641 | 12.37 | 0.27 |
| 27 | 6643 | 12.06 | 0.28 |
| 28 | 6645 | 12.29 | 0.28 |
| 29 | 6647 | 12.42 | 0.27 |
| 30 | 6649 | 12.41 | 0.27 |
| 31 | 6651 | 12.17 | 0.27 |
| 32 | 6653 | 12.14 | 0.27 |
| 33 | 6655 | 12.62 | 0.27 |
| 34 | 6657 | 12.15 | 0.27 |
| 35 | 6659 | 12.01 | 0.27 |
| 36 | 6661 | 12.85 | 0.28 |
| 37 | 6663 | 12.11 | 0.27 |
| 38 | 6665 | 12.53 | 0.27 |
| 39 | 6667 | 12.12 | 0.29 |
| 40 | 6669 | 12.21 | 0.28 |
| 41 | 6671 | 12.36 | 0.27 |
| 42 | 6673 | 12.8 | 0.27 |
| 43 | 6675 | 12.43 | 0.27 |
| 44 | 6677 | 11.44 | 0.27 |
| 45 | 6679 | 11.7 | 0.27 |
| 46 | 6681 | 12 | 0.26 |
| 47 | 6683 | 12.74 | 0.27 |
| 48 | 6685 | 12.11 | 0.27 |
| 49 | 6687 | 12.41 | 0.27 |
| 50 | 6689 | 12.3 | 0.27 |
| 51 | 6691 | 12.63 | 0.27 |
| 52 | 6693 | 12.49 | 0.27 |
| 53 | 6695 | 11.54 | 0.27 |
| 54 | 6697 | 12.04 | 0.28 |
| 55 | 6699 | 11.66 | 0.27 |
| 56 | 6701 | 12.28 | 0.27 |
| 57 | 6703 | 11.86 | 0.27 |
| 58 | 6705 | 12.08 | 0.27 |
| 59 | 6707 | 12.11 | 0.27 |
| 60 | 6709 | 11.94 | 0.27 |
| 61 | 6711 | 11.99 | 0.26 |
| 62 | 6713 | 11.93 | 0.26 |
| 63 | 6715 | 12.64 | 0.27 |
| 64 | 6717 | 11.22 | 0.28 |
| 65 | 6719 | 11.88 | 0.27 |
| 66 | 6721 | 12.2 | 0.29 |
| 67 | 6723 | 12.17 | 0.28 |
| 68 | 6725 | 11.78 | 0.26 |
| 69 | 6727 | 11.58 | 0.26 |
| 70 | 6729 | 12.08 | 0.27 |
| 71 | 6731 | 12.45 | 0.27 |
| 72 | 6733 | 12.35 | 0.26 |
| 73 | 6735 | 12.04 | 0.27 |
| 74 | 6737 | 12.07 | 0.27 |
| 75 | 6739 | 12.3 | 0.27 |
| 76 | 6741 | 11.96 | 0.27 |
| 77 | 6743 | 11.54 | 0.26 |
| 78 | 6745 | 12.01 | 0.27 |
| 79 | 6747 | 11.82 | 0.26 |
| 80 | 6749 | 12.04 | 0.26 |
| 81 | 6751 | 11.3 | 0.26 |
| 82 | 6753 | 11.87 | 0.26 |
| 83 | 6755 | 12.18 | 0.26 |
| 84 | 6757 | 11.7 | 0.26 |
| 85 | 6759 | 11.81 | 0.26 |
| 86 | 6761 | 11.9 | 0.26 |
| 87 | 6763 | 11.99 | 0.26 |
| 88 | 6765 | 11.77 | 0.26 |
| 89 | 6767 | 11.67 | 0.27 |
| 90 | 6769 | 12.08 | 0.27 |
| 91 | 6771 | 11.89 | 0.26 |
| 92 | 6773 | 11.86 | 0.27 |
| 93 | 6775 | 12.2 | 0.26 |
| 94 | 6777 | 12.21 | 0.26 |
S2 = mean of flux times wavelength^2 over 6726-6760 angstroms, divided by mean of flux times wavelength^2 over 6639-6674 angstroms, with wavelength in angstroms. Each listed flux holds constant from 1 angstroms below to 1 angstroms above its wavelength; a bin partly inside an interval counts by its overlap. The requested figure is 0.99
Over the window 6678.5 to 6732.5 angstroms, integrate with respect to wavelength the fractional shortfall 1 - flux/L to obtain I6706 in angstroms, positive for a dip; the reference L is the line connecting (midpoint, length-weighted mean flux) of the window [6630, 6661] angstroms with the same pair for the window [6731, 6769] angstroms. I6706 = 0.1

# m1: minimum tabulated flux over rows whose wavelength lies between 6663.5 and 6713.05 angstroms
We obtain 11.44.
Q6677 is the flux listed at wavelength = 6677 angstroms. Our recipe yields 11.44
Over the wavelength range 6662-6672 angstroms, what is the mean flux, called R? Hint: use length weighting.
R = 12.3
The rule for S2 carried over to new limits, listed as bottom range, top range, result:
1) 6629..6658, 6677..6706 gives 1.00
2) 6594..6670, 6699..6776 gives 1.00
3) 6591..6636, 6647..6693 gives 1.02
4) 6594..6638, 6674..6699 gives 1.00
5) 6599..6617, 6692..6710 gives 0.99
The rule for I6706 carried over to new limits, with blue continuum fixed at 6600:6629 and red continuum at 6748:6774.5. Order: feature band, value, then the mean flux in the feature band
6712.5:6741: -0.1 angstroms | 12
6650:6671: -0.1 angstroms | 12.3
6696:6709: 0.1 angstroms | 12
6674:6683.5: 0.1 angstroms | 12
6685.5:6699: -0.1 angstroms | 12.2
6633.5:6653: -0.1 angstroms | 12.3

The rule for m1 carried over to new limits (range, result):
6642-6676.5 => 12.01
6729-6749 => 11.54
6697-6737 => 11.22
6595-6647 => 11.7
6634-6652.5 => 12.06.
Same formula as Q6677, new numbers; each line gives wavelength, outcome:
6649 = 12.41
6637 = 12.64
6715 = 12.64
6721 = 12.2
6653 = 12.14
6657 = 12.15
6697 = 12.04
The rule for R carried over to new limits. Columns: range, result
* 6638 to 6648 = 12.4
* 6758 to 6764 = 11.9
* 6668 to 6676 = 12.4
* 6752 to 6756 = 12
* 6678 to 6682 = 11.8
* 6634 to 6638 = 12.4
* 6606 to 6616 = 12.4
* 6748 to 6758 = 11.8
